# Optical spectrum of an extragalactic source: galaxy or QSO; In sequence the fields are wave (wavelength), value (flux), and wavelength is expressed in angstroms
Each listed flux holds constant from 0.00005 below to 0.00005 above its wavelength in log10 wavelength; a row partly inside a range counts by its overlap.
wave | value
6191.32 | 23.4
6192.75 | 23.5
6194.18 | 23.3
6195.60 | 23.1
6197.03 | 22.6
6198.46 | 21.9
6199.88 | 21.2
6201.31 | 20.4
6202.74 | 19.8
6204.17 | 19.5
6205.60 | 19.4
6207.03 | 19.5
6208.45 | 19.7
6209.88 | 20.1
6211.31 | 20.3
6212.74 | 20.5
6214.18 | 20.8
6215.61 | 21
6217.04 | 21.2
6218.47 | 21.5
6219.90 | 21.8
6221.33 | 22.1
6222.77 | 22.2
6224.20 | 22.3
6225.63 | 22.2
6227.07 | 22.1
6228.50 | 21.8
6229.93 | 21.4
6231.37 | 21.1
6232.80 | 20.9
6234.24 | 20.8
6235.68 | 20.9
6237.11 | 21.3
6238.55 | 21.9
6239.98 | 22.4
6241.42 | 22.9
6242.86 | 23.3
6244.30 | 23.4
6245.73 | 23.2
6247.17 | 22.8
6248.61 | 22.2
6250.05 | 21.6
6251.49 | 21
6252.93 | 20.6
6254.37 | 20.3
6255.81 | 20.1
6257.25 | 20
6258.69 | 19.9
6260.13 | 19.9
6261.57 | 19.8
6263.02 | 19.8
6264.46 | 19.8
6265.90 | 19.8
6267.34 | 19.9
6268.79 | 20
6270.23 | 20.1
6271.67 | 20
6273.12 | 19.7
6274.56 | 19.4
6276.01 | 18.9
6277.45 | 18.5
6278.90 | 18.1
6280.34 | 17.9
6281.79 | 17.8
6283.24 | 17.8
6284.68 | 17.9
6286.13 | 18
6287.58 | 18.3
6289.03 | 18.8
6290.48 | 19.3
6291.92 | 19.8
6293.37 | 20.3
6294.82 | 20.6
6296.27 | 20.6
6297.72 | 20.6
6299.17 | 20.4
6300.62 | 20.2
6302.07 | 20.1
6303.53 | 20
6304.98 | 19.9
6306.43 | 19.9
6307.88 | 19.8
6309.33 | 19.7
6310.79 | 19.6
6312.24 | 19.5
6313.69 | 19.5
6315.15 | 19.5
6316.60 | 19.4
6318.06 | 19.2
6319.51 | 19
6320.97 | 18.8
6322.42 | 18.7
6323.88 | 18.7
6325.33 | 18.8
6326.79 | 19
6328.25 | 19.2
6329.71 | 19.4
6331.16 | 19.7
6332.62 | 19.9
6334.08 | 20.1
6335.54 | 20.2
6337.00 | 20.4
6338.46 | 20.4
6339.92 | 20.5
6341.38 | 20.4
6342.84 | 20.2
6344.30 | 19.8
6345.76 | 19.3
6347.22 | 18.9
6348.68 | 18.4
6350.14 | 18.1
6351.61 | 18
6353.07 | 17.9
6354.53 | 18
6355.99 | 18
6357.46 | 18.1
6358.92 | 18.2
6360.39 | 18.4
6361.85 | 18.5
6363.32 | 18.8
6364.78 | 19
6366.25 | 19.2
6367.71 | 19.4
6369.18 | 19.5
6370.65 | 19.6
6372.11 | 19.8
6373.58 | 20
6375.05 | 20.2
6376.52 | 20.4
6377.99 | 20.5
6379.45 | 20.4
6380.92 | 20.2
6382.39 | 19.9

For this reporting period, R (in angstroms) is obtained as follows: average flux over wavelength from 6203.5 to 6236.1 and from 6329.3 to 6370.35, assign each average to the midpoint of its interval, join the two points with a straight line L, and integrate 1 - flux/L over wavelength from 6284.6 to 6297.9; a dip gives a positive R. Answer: 0.4 angstroms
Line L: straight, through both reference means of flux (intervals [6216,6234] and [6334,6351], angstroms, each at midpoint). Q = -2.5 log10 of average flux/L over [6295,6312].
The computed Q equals 0.02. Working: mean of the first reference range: 21.7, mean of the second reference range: 19.7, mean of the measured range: 20.1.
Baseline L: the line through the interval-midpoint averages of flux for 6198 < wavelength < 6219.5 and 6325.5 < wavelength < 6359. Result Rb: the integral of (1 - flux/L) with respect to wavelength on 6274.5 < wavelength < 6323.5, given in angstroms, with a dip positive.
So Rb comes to 0.86 angstroms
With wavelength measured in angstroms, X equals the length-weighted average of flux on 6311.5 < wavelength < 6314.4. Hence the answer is 19.5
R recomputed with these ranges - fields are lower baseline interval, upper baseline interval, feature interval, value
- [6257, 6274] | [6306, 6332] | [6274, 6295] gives 1.03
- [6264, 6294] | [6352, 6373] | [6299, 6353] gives -1.78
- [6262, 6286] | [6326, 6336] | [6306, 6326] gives 0.19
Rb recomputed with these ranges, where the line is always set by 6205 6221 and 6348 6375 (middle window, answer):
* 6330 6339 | -0.47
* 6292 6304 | -0.49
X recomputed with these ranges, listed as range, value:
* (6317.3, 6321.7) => 19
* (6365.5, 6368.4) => 19.3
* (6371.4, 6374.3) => 19.9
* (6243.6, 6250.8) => 22.6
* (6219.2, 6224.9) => 22.1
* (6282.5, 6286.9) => 17.9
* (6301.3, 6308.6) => 19.9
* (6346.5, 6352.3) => 18.3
